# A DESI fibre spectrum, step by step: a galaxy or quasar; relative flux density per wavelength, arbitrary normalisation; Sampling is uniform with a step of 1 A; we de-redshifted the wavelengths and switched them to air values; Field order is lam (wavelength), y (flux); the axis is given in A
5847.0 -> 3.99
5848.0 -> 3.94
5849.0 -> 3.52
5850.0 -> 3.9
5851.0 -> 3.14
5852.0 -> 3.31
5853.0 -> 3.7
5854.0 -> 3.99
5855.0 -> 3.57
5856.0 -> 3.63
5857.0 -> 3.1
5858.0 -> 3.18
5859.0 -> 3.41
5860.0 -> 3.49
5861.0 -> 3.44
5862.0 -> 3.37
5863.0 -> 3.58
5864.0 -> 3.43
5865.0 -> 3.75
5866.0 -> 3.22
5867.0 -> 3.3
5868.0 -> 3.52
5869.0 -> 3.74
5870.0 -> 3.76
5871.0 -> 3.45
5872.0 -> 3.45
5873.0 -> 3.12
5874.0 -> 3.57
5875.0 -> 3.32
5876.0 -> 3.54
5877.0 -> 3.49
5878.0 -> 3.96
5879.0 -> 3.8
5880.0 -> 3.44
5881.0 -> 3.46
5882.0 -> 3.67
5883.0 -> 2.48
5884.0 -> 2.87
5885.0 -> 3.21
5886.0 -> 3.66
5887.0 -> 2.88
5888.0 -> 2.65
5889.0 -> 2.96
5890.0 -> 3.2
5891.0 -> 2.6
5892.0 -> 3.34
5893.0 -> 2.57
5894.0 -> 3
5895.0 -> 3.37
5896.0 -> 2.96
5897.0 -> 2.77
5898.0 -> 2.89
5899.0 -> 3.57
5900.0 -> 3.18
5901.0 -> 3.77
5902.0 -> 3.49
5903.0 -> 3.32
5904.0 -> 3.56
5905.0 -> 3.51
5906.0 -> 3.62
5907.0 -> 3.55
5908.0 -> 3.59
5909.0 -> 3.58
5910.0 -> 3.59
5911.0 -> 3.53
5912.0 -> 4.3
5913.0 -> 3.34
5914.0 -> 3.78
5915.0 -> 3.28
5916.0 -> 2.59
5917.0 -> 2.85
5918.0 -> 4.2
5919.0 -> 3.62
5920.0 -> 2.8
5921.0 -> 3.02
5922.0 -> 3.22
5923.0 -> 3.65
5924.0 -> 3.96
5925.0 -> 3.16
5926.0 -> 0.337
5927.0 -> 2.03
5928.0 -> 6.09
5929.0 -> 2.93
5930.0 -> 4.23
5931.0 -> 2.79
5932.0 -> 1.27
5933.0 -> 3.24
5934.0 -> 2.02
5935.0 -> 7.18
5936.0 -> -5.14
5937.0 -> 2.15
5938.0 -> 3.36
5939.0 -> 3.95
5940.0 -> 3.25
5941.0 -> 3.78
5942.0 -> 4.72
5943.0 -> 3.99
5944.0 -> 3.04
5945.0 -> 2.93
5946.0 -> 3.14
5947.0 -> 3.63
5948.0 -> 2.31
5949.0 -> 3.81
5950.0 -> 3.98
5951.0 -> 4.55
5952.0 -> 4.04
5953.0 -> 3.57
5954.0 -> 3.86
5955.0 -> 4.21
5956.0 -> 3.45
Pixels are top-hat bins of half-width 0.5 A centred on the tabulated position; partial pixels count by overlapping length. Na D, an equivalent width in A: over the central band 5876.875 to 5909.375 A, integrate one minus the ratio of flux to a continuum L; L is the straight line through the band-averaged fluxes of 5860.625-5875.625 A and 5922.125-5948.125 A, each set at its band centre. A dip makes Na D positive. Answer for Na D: 0.3 A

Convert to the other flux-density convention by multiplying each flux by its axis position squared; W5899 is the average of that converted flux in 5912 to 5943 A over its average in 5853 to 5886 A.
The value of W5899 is 0.91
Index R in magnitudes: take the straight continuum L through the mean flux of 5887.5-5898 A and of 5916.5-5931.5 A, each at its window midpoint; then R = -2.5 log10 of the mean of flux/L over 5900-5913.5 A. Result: -0.16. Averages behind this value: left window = 2.94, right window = 3.26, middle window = 3.58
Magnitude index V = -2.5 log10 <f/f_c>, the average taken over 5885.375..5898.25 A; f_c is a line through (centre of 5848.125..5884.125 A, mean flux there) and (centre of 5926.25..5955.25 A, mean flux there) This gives 0.14 mag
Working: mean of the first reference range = 3.47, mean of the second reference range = 3.24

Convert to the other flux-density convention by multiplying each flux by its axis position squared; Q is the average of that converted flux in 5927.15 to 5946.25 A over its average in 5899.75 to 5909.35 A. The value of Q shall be 0.9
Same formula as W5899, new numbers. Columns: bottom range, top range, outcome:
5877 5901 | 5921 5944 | 0.96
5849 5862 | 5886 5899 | 0.87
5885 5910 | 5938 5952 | 1.14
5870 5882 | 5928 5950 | 0.89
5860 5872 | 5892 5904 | 0.92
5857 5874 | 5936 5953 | 0.98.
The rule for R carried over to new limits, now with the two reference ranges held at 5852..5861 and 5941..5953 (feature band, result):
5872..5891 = 0.08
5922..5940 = 0.28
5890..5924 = 0.08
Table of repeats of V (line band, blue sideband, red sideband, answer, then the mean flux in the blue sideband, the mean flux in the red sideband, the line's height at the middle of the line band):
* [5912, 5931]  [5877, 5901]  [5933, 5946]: -0.091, 3.17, 2.96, 3.03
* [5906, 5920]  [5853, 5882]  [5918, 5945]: -0.104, 3.51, 3.04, 3.18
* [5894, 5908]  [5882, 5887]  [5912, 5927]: -0.078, 3.1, 3.13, 3.11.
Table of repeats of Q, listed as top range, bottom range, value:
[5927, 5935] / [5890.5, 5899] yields 1.16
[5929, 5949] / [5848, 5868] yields 0.87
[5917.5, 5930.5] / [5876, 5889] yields 1.02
